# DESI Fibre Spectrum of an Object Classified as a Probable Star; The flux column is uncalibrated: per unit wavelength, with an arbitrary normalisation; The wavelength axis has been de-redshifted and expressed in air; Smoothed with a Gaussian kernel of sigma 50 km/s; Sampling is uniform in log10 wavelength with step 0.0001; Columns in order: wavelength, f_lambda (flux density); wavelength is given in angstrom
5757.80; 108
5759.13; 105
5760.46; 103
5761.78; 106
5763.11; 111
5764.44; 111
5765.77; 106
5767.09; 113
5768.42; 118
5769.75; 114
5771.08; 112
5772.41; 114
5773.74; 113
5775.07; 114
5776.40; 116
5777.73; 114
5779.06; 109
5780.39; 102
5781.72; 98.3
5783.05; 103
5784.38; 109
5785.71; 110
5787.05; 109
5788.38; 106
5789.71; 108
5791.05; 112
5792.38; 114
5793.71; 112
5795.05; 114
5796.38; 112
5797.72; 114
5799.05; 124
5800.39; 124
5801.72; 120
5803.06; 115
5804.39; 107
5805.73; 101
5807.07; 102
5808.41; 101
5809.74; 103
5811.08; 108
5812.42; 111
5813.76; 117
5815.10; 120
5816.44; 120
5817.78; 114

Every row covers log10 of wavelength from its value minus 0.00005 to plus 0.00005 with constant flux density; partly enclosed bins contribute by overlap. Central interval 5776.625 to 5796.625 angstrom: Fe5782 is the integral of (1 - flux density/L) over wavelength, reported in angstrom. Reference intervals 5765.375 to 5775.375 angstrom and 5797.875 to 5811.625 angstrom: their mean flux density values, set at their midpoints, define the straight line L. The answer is 0.5 angstrom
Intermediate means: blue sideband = 113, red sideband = 111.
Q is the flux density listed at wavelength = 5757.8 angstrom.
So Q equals 108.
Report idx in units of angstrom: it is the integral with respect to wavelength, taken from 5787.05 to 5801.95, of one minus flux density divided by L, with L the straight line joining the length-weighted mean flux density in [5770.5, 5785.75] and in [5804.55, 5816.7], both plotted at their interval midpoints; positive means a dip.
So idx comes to -0.69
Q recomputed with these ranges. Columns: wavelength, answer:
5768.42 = 118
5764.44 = 111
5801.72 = 120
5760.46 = 103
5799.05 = 124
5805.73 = 101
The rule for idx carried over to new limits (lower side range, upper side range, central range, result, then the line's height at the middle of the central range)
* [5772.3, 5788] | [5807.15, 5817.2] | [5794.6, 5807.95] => -0.35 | 110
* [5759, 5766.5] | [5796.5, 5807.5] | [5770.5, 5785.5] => 0.02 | 110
